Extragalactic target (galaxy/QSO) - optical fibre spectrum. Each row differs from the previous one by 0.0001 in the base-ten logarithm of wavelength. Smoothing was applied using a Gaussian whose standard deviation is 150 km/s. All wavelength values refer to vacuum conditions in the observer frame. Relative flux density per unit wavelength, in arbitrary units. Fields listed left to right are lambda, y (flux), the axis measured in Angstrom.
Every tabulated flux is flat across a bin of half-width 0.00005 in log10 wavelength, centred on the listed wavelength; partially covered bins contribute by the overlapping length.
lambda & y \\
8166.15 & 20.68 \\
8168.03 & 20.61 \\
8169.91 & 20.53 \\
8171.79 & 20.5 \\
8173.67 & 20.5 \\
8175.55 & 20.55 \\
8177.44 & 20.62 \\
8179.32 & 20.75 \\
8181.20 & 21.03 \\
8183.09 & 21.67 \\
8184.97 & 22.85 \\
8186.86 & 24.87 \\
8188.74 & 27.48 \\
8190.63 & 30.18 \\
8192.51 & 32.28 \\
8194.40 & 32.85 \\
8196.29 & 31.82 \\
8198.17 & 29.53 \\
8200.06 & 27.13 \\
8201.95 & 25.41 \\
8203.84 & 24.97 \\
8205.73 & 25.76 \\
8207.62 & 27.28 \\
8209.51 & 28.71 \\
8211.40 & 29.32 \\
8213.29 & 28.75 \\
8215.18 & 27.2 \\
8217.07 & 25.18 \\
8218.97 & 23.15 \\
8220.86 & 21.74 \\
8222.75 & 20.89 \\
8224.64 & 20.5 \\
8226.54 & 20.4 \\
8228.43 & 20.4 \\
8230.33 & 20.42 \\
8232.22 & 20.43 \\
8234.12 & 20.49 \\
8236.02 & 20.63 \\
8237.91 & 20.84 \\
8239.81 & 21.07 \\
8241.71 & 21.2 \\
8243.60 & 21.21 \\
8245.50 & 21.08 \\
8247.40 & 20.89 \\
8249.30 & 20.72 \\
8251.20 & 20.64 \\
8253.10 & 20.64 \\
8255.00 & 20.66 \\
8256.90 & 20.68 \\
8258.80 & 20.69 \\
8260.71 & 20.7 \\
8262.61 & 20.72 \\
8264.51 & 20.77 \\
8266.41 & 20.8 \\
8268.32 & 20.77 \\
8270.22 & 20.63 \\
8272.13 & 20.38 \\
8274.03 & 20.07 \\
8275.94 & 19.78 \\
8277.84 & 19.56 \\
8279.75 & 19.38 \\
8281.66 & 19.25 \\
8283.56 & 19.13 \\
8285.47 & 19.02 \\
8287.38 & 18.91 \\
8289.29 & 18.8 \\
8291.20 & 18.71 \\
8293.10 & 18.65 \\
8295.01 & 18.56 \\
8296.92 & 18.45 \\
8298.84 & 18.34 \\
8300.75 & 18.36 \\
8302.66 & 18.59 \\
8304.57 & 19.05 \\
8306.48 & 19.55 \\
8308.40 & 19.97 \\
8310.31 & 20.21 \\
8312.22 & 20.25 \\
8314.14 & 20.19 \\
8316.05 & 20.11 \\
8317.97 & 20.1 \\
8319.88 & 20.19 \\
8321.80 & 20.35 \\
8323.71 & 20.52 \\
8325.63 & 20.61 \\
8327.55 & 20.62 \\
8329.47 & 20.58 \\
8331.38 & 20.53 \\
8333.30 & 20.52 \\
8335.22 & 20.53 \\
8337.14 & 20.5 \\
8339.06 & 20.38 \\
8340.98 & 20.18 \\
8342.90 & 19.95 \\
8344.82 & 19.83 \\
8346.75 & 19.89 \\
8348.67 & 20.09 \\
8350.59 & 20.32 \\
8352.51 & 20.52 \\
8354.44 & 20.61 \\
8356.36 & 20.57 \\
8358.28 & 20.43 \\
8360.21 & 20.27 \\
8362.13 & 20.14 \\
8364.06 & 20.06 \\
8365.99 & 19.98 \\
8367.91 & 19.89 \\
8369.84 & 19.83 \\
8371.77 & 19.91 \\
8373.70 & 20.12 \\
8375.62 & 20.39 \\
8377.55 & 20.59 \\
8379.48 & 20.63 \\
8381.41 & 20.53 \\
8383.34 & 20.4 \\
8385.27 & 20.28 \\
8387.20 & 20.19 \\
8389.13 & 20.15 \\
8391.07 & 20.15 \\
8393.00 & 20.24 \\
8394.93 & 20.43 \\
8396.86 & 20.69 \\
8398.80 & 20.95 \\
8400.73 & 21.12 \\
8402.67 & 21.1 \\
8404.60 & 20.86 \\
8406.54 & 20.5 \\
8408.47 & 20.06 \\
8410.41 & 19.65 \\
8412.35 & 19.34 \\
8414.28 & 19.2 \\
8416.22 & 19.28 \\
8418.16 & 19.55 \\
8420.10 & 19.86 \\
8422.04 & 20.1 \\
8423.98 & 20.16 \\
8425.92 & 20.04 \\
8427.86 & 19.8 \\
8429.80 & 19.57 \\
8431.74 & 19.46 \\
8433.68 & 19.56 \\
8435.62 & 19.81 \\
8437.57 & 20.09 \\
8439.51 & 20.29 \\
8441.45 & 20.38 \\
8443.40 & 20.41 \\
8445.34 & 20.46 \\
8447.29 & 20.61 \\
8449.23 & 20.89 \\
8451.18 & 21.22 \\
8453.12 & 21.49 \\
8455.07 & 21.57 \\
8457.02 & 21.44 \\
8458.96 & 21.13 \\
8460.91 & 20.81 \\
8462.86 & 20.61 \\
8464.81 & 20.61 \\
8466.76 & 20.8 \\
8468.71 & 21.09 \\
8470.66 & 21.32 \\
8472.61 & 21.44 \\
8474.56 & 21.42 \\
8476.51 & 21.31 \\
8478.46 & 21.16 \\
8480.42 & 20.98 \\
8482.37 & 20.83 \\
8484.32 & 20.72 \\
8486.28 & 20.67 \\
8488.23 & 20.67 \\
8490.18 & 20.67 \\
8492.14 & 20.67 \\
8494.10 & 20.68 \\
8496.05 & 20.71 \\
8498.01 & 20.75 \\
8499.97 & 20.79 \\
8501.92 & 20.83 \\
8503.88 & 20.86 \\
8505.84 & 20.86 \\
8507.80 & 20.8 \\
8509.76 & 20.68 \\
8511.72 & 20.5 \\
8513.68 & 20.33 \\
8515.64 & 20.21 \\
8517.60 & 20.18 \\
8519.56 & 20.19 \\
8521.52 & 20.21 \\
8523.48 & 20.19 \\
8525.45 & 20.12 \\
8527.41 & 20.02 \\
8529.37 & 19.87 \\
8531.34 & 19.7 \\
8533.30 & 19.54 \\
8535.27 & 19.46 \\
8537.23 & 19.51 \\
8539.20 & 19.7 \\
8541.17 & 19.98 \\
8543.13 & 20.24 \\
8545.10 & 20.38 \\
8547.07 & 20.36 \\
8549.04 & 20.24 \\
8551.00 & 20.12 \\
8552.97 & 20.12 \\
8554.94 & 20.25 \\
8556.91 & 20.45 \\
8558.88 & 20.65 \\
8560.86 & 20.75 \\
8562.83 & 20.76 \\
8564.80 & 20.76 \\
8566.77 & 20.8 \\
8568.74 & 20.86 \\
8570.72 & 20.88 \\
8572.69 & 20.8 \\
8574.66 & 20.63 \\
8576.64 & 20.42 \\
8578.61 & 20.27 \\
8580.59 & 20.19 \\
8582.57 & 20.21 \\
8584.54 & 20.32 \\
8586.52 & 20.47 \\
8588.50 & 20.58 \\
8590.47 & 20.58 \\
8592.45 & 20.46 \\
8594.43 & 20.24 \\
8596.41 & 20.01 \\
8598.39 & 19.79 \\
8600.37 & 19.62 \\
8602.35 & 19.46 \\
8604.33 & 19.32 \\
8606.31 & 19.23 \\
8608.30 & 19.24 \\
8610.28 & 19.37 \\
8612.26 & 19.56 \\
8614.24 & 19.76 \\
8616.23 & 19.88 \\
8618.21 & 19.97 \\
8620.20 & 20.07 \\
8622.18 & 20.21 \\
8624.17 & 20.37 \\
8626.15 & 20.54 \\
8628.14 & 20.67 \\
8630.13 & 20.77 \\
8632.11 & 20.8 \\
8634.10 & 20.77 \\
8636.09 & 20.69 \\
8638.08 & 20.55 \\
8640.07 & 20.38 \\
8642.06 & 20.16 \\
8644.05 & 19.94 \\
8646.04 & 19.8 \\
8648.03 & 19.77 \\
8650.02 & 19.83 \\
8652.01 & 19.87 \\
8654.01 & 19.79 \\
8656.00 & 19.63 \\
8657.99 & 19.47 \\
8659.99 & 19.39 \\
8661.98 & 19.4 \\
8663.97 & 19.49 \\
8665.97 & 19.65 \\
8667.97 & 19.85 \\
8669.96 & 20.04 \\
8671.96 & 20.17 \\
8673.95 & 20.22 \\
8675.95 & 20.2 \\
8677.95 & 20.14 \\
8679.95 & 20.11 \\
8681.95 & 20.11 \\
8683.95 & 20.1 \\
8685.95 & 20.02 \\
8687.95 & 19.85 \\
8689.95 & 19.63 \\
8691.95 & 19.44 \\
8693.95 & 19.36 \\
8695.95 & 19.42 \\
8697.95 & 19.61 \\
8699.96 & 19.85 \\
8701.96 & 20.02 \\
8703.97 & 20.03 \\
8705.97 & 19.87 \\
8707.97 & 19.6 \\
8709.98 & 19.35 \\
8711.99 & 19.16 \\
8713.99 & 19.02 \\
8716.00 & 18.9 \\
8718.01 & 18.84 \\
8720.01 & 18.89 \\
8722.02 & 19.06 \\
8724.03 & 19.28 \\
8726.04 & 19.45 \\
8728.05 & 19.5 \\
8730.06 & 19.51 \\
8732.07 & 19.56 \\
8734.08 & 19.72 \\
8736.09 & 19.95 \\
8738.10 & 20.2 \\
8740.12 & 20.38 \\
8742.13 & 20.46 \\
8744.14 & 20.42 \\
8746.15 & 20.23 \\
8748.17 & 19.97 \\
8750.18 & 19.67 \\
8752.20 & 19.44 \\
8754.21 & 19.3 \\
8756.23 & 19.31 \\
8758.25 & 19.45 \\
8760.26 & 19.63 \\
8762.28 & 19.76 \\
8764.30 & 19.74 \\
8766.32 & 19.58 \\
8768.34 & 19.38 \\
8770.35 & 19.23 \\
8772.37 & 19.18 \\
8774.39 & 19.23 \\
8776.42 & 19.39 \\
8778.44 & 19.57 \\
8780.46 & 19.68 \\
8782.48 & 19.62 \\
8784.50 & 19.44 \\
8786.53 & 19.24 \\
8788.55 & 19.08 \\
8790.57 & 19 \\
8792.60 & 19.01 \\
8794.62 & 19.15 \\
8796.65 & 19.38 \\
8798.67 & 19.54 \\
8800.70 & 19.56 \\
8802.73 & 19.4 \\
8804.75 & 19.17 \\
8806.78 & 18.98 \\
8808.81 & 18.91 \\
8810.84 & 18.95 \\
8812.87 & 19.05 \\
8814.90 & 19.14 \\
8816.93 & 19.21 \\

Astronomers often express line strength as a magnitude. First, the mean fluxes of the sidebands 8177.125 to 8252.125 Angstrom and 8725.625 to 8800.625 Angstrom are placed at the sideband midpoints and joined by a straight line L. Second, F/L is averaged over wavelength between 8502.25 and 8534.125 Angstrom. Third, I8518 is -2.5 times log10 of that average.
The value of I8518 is 0.07 mag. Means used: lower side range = 24.1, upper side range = 19.6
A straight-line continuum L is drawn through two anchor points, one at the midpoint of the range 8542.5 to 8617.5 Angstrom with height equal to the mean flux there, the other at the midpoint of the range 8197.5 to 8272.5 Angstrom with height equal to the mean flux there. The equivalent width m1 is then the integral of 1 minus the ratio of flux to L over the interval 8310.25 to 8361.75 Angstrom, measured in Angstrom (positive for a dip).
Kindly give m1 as 3.65 Angstrom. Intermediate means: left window 22.6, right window 20.2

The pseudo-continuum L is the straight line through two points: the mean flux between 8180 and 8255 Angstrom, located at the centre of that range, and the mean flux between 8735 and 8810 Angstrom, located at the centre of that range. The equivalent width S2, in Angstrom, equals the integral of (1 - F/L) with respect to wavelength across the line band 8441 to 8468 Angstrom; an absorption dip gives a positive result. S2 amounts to 1.5 Angstrom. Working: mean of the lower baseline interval 24.1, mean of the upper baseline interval 19.5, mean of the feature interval 20.9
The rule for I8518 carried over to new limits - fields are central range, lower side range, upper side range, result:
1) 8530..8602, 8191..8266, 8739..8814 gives 0.04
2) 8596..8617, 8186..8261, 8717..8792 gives 0.07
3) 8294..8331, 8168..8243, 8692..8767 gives 0.17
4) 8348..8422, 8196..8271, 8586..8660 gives 0.08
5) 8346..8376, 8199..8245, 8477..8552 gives 0.09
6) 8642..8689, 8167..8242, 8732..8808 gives 0.03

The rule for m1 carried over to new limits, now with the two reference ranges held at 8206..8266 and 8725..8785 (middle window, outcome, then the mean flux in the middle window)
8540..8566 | 0.3 Angstrom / 20.4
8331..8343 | 0.7 Angstrom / 20.4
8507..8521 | 0.3 Angstrom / 20.4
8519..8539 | 0.9 Angstrom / 19.9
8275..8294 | 2.5 Angstrom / 19.1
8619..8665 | 0.3 Angstrom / 20.1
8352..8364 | 0.7 Angstrom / 20.4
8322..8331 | 0.5 Angstrom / 20.6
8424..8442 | 1.2 Angstrom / 19.9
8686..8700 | 0.3 Angstrom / 19.6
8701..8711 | 0.1 Angstrom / 19.8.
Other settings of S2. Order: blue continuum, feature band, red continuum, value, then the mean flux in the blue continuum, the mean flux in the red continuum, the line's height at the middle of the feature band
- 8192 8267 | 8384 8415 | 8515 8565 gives 1.88 Angstrom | 23.4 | 20.1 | 21.6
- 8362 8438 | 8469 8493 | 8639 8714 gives -1.17 Angstrom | 20.1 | 19.8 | 20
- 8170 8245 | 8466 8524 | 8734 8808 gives 2.67 Angstrom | 24.1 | 19.5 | 21.8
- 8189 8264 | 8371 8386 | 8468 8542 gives 1.11 Angstrom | 23.8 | 20.5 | 22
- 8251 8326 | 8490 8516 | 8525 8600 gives -0.65 Angstrom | 19.8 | 20.3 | 20.2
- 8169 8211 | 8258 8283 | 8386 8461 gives 3.59 Angstrom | 25.4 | 20.3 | 23.6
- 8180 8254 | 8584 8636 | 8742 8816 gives 1.87 Angstrom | 24.1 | 19.4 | 20.8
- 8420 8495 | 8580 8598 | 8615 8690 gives -0.06 Angstrom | 20.6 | 20.1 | 20.3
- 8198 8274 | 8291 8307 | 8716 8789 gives 2.50 Angstrom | 22.5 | 19.6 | 22.1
